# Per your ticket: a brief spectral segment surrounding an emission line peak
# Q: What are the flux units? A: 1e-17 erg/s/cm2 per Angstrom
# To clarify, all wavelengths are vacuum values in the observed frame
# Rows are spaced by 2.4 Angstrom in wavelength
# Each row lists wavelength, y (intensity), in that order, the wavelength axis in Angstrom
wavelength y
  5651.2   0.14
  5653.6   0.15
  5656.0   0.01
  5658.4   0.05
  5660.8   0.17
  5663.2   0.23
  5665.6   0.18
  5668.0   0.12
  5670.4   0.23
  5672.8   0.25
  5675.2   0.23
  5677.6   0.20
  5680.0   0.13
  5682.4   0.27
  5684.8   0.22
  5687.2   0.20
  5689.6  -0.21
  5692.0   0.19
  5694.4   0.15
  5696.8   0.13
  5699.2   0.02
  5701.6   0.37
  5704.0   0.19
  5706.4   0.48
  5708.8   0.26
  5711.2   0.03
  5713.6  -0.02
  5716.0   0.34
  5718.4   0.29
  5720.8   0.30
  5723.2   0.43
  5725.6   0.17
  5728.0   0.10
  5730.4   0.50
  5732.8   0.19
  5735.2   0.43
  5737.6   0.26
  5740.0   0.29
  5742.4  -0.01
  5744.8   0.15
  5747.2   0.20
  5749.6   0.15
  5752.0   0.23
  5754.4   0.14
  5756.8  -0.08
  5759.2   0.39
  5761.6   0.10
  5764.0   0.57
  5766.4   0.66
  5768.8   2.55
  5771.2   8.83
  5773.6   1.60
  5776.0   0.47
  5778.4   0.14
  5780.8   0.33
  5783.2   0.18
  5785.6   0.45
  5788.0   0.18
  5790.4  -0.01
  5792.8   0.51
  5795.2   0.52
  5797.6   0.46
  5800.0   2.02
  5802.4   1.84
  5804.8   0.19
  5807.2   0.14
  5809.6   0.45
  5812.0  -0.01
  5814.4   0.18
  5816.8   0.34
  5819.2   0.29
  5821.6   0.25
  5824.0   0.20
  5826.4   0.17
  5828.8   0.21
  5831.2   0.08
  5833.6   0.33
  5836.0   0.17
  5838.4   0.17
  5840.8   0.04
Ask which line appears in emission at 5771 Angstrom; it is H-gamma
